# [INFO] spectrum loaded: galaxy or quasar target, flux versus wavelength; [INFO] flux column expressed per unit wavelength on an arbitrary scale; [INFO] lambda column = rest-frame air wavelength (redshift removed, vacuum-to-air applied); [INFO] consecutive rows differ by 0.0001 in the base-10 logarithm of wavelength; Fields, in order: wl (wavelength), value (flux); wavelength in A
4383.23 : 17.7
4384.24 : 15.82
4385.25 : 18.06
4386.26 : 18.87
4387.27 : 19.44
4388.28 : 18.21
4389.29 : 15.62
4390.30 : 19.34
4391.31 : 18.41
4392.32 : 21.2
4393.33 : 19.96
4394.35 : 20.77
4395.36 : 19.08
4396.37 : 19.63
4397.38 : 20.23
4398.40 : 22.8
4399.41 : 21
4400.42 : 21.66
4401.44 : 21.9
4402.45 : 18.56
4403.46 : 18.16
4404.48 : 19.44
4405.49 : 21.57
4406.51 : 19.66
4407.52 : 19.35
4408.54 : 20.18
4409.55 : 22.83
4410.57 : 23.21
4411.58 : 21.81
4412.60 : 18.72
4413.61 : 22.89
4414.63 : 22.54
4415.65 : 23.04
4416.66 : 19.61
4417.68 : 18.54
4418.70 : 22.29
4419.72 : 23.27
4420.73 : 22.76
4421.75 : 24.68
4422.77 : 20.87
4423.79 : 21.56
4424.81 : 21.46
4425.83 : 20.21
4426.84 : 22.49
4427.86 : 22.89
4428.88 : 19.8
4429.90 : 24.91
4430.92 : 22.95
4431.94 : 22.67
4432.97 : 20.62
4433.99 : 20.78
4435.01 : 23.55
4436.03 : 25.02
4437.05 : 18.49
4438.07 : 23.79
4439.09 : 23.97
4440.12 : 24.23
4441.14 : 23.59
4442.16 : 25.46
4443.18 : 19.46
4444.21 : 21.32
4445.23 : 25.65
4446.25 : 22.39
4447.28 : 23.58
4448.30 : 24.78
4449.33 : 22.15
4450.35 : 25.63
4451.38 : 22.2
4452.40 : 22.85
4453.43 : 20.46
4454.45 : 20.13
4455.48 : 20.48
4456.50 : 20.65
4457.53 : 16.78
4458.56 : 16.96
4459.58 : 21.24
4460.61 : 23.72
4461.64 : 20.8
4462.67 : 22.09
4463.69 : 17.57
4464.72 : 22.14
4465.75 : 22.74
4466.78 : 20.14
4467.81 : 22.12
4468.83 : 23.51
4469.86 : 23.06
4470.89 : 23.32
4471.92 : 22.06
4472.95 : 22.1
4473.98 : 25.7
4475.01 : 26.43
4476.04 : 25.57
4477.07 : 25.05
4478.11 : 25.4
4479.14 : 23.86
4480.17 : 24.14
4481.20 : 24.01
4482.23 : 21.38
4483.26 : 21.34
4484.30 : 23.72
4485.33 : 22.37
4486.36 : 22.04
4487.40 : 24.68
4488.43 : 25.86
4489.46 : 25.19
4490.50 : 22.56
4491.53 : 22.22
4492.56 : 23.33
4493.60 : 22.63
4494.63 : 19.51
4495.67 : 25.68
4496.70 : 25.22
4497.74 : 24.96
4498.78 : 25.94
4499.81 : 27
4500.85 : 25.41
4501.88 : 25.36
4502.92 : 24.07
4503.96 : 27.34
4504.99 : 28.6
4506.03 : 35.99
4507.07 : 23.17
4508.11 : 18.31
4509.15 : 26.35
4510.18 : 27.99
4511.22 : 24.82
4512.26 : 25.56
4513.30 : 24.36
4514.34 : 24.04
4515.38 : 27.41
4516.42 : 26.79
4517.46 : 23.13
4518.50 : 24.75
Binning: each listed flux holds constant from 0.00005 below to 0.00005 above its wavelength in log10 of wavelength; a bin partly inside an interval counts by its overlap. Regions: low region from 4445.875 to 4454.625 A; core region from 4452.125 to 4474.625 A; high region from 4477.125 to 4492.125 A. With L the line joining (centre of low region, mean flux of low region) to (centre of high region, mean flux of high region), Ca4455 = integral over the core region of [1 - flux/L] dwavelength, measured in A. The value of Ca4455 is 1.6 A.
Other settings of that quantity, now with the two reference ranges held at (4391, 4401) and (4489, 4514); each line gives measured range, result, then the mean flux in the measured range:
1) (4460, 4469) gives 0.7 A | 21.6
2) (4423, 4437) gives -0.1 A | 22.1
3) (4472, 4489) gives 0.2 A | 23.9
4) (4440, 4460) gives 0.8 A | 22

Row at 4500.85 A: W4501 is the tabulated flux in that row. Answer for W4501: 25.41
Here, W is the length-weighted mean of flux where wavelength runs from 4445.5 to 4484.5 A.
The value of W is 22.4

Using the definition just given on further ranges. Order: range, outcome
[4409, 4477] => 22.2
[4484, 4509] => 24.7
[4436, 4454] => 23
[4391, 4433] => 21.2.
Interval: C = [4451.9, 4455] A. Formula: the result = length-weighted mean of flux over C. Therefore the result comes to 21.1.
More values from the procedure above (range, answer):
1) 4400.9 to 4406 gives 19.9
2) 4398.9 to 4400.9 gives 21.4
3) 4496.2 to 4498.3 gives 25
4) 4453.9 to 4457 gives 20.5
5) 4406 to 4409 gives 19.7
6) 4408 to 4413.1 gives 21.3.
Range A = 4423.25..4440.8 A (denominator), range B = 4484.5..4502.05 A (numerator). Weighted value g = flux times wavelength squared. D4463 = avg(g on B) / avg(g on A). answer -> 1.1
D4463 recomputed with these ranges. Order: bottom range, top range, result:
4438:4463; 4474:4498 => 1.09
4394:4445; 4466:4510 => 1.16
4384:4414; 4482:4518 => 1.30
